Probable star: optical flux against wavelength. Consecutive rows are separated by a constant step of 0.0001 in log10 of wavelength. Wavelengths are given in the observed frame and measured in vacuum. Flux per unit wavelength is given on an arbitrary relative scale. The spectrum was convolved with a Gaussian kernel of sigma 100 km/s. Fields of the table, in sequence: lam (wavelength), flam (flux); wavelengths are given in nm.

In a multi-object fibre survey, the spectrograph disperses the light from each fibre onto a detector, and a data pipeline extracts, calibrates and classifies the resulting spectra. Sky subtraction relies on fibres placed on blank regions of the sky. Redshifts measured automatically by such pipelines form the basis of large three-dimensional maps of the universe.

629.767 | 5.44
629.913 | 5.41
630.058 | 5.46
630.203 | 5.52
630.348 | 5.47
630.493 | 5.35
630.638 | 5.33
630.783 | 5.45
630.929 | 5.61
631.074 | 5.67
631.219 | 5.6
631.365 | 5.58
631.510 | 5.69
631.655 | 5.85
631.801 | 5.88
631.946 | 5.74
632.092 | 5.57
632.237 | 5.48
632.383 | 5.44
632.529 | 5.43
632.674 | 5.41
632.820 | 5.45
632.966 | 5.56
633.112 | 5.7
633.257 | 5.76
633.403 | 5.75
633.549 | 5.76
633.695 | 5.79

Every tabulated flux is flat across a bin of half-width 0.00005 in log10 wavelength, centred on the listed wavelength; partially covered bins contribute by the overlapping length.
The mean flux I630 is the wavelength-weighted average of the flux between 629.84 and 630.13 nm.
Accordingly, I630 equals 5.43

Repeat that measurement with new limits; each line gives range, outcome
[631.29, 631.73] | 5.7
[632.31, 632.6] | 5.42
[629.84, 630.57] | 5.44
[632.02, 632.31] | 5.53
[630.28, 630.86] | 5.4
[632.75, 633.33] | 5.62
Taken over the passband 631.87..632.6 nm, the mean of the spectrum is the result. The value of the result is 5.53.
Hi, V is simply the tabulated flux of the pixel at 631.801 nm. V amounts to 5.88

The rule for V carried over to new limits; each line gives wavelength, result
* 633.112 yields 5.7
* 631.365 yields 5.58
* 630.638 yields 5.33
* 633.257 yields 5.76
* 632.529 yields 5.43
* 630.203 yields 5.52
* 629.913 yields 5.41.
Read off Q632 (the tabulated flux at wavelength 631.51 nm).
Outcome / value 5.69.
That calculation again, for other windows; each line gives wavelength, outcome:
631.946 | 5.74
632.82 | 5.45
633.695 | 5.79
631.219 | 5.6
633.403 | 5.75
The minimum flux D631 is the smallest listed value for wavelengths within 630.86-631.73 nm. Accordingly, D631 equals 5.58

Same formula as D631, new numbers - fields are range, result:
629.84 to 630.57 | 5.35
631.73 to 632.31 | 5.48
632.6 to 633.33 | 5.41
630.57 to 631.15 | 5.33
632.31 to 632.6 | 5.43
